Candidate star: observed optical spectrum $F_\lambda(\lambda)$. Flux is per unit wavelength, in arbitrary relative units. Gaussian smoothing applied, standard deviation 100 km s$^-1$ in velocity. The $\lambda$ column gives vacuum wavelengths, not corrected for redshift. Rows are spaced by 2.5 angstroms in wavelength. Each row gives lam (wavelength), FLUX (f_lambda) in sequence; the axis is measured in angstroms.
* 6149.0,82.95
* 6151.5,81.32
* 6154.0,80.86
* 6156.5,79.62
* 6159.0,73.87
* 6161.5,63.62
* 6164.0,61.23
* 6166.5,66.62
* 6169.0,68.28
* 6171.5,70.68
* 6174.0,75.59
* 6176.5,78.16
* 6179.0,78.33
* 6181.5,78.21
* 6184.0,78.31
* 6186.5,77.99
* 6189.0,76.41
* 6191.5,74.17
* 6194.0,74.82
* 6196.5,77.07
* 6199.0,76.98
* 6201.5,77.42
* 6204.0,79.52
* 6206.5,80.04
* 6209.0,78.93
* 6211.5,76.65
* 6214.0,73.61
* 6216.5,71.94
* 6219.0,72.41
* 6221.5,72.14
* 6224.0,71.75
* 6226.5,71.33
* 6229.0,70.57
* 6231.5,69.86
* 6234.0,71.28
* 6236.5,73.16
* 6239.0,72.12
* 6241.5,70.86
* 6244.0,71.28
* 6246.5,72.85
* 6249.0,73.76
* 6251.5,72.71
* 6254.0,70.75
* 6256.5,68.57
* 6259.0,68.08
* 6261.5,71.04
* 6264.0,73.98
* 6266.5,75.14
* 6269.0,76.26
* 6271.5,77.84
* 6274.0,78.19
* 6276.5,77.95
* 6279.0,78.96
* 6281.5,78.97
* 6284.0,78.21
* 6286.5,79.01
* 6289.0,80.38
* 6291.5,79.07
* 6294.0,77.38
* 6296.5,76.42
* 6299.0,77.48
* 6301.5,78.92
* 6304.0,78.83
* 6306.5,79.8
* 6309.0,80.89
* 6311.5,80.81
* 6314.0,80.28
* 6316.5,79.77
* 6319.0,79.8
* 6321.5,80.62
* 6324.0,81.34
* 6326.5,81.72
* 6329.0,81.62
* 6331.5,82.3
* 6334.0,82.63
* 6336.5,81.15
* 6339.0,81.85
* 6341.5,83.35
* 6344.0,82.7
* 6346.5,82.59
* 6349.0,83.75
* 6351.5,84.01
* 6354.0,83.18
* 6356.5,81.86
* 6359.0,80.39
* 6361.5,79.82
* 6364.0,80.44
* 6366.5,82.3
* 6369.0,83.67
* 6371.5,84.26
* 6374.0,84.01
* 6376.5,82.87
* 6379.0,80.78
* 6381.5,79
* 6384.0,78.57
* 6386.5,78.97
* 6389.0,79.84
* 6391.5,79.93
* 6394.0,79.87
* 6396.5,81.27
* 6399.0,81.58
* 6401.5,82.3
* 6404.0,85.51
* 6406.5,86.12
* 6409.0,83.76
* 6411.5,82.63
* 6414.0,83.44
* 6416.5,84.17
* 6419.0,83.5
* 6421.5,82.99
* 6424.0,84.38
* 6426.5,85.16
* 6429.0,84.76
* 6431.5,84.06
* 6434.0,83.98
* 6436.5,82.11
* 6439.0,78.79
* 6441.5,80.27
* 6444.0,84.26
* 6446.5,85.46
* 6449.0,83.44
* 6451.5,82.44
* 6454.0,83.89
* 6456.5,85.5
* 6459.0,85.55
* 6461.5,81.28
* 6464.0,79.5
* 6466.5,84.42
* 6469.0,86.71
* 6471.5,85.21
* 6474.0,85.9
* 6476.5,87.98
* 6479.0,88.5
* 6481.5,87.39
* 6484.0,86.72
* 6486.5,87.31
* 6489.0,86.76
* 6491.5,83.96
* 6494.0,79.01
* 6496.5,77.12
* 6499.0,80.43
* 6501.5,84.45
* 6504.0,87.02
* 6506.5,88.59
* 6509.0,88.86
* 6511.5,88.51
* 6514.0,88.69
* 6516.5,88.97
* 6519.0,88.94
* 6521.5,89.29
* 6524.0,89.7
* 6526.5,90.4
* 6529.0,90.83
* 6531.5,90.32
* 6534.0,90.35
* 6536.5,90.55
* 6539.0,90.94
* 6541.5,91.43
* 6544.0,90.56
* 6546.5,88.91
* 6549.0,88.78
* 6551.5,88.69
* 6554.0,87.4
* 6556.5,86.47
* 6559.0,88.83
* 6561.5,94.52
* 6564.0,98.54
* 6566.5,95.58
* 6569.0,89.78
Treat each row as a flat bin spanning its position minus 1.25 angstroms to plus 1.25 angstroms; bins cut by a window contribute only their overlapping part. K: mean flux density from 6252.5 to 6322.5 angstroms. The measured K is 77.2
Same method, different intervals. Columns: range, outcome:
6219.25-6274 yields 72.3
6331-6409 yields 82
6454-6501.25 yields 84.4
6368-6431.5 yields 82.6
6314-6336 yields 81.2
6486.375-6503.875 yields 82.7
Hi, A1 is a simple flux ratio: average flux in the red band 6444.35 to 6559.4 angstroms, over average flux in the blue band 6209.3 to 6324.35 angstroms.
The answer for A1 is 1.1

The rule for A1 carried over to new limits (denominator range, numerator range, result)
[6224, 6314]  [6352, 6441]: 1.09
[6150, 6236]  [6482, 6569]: 1.19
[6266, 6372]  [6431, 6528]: 1.06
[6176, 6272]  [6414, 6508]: 1.13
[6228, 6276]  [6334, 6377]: 1.14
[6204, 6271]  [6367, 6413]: 1.12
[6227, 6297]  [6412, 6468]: 1.12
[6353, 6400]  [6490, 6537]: 1.07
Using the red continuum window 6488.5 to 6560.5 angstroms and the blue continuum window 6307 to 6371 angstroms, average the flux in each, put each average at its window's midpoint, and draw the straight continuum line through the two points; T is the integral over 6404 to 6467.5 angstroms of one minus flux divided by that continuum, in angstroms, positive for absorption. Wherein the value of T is 1.1 angstroms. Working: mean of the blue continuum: 81.7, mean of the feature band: 83.5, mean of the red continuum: 87.8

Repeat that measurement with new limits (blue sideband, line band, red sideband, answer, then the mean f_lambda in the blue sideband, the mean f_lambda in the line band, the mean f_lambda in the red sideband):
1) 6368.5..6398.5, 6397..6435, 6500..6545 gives -0.4 angstroms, 81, 83.8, 89.3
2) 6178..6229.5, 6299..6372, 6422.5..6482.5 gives -1.1 angstroms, 75.7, 81.4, 84.2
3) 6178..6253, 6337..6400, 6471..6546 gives -0.3 angstroms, 74.5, 81.6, 87.5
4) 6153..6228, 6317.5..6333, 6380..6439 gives -0.4 angstroms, 74.5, 81.2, 82.4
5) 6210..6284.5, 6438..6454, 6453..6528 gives 0.2 angstroms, 73.4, 82.6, 85.9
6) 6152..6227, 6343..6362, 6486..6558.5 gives -0.3 angstroms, 74.7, 82.4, 87.7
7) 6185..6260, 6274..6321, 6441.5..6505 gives -1.3 angstroms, 73.7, 79.1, 84.3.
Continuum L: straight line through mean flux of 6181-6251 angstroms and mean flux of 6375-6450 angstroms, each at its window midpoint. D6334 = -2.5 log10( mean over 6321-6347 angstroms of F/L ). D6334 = -0.037 mag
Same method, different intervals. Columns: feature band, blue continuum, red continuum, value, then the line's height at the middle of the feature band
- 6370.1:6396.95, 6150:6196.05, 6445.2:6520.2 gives 0.01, 81.8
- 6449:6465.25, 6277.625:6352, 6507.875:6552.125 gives 0.05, 86.6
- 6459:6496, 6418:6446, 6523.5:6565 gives 0.02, 86.1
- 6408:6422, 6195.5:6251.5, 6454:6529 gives -0.01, 82.5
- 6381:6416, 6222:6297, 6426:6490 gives 0.00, 81.4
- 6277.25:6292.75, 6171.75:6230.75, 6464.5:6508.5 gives -0.01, 78.4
